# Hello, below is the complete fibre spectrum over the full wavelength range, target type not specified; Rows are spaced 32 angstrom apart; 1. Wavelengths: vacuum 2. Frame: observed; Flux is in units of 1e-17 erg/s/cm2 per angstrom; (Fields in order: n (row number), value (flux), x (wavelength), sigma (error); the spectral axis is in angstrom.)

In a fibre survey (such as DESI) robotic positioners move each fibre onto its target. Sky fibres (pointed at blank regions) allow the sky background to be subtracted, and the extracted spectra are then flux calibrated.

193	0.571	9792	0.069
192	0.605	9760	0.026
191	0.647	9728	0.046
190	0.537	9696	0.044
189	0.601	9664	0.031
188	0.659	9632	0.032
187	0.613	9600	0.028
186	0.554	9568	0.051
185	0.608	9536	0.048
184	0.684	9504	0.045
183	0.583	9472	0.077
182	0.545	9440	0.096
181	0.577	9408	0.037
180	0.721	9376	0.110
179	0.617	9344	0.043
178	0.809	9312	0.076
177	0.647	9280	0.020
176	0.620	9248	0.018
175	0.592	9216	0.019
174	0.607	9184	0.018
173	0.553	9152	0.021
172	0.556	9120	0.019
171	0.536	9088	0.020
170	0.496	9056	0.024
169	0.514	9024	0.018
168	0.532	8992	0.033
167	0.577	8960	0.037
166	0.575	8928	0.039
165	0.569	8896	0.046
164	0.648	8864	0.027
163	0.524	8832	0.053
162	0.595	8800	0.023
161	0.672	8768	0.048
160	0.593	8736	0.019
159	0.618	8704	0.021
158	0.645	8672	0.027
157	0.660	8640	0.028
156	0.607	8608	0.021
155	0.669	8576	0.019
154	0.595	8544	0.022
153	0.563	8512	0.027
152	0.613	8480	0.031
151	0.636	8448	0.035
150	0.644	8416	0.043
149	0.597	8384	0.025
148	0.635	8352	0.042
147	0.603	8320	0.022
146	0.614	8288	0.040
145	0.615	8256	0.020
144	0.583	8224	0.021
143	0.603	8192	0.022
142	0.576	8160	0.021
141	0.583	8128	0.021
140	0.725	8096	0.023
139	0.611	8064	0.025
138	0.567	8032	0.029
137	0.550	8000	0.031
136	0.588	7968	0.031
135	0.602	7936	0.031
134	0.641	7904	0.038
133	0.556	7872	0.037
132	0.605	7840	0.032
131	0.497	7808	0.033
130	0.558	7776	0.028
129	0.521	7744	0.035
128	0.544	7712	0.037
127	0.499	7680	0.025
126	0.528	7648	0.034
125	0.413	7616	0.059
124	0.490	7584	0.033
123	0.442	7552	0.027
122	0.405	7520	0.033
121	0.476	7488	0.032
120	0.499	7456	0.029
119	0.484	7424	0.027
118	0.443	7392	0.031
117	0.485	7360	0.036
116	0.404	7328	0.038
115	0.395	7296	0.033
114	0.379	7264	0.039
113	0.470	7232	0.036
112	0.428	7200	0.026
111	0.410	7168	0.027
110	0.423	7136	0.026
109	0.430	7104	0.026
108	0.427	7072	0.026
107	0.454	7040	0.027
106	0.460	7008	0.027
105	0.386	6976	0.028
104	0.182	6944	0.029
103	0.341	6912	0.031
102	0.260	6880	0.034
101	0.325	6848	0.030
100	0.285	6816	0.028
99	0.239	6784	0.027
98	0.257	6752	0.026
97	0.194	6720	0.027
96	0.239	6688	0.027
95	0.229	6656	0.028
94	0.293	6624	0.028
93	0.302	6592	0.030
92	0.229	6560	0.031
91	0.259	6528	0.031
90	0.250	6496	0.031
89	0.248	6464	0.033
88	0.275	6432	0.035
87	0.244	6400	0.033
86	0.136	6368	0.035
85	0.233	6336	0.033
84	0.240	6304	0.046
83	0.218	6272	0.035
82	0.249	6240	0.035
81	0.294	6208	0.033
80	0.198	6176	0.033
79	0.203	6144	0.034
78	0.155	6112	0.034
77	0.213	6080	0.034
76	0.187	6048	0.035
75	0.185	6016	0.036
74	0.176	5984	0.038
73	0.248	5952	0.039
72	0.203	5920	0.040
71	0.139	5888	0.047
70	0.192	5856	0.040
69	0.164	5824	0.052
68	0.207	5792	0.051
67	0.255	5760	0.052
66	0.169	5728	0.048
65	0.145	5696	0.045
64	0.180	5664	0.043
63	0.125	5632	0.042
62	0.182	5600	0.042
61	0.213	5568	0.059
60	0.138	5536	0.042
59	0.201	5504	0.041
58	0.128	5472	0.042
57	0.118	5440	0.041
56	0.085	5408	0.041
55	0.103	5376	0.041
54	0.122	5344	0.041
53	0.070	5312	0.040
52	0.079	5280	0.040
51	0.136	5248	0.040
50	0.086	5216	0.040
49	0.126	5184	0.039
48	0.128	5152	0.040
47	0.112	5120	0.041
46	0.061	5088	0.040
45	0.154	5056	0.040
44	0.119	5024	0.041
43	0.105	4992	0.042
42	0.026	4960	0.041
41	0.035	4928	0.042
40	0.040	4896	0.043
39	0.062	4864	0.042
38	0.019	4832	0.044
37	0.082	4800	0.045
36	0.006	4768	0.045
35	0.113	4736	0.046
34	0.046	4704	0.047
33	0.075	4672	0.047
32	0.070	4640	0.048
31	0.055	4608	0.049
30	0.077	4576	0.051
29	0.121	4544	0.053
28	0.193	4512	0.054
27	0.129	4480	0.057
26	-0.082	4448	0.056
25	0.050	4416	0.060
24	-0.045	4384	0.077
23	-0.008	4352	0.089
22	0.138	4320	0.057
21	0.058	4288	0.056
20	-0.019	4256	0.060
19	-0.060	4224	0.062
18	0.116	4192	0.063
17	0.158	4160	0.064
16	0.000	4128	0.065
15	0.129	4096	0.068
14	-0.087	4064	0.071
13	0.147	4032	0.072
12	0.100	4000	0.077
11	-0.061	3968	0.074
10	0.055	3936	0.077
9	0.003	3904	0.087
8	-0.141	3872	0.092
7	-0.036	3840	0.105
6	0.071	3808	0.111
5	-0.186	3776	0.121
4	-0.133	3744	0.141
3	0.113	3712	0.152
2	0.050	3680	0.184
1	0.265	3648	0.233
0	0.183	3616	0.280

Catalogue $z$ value 0.75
